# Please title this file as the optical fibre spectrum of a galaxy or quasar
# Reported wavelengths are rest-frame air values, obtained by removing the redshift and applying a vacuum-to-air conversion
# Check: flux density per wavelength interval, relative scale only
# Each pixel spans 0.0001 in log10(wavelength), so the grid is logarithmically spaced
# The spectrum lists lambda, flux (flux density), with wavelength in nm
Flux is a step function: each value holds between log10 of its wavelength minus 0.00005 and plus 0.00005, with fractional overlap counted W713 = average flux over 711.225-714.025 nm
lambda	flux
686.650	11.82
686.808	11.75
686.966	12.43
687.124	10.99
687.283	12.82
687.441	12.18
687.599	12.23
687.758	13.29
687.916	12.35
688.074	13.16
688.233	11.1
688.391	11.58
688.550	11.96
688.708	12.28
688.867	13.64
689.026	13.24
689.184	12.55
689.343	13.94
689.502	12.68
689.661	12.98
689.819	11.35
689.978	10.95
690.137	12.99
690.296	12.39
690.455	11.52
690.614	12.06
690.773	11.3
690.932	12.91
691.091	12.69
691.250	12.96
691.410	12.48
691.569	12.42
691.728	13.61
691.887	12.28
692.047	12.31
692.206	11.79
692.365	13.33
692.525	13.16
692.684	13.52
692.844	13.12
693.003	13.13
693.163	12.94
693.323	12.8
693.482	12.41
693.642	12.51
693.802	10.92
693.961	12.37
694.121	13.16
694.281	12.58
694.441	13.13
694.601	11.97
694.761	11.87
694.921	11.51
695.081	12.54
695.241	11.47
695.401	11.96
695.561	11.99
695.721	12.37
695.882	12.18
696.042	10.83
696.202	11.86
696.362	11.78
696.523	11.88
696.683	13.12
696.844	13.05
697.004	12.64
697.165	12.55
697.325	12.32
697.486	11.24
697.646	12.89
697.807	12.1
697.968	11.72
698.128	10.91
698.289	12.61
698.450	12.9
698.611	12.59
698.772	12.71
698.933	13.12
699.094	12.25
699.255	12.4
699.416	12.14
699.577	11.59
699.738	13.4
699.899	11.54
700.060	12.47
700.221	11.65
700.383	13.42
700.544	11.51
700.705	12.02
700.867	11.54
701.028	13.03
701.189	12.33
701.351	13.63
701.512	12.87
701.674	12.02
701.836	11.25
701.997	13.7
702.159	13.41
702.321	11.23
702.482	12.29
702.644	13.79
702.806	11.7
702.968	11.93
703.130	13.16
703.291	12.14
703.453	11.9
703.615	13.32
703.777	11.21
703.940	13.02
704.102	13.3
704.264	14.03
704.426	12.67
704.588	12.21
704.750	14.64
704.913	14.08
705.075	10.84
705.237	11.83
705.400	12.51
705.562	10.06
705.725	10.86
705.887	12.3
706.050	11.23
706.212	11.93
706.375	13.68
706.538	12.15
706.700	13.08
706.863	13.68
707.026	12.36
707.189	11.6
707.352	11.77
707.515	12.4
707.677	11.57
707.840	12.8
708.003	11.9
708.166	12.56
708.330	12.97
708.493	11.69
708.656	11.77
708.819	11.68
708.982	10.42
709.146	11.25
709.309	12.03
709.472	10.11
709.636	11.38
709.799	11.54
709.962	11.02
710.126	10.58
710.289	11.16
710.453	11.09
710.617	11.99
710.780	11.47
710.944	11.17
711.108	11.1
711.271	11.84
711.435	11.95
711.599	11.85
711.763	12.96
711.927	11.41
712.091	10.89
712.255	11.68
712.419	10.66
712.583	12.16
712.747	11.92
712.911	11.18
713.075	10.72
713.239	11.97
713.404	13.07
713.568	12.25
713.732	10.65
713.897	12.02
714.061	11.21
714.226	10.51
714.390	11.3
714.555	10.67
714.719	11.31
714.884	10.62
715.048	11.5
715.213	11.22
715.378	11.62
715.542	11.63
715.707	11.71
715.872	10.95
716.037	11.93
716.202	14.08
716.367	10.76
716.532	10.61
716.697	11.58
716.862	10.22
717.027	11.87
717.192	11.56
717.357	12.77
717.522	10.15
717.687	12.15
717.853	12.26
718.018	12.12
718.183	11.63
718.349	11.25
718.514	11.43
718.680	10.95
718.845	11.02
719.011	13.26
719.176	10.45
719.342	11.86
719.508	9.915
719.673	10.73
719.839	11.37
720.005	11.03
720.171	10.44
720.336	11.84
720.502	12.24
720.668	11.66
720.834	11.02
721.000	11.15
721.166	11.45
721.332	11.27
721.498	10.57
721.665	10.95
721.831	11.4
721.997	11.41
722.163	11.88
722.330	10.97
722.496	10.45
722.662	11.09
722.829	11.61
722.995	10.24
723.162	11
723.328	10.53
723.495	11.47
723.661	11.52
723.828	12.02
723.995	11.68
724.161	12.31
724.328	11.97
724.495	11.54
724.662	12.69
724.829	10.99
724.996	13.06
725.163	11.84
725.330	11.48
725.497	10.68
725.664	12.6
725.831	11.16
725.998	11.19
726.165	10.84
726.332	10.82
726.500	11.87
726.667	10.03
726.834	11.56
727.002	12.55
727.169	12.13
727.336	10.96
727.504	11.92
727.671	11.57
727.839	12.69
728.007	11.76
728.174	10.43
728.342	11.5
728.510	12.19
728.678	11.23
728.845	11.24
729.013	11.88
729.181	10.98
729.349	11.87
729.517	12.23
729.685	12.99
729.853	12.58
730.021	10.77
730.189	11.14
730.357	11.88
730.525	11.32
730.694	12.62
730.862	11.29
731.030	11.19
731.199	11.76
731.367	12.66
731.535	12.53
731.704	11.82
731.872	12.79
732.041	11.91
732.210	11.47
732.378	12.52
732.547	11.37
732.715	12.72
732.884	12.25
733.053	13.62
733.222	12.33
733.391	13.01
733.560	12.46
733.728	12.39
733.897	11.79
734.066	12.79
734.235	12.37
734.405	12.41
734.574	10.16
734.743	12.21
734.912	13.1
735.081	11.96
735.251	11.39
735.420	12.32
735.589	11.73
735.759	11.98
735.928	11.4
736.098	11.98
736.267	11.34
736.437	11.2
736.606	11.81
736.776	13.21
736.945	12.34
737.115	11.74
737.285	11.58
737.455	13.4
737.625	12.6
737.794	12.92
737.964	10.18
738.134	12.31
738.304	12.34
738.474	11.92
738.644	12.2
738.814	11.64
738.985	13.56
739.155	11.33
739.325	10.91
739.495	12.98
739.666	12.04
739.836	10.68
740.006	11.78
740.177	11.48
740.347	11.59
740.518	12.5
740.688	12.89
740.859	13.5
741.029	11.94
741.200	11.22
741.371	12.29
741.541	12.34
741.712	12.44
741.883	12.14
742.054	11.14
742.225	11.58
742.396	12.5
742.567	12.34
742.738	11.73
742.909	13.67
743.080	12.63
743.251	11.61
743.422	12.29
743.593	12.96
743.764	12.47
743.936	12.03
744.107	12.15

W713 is 11.7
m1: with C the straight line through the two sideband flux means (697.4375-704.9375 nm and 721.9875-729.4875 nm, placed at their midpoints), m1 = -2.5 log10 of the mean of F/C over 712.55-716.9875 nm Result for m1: 0.05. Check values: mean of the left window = 12.5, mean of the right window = 11.5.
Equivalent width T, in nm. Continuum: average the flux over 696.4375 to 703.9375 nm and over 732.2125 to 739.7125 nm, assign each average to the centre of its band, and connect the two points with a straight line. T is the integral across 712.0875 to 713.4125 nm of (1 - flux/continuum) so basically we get 0.08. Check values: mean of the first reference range 12.4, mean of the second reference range 12.1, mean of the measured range 11.5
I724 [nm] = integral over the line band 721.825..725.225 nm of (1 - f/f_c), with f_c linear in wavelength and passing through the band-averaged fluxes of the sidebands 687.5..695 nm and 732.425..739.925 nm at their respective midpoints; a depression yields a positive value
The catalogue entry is 0.194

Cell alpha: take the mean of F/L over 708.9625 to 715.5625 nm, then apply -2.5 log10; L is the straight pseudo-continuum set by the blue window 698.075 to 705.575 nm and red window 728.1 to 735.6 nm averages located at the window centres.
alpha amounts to 0.08 mag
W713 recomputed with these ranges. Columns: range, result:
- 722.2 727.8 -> 11.5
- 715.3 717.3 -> 11.6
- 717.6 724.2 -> 11.3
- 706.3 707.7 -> 12.5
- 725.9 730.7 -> 11.6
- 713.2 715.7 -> 11.4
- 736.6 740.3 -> 12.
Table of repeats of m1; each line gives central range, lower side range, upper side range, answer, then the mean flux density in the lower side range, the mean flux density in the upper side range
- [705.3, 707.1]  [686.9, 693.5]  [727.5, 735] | 0.014 mag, 12.5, 12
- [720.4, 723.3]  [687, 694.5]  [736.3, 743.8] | 0.100 mag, 12.5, 12.1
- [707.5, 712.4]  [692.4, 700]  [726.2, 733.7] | 0.052 mag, 12.3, 11.9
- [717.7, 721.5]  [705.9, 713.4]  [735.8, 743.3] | 0.045 mag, 11.8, 12.1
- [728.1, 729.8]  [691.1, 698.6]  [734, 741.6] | 0.039 mag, 12.4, 12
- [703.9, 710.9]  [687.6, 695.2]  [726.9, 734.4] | 0.025 mag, 12.5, 12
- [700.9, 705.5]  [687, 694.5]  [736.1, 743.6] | -0.019 mag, 12.5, 12.1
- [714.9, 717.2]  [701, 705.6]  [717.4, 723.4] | 0.009 mag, 12.6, 11.3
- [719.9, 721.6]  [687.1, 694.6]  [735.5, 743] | 0.090 mag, 12.5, 12.1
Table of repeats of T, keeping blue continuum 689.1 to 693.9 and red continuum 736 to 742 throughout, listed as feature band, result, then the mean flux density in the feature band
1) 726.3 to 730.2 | 0.169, 11.6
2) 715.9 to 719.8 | 0.248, 11.5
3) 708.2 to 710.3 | 0.165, 11.4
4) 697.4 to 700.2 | 0.046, 12.3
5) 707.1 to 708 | 0.026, 12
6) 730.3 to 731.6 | 0.026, 11.9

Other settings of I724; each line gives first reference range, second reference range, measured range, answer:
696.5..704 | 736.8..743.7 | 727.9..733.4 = 0.125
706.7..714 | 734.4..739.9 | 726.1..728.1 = 0.052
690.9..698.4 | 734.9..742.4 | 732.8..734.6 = -0.051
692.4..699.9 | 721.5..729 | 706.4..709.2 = -0.032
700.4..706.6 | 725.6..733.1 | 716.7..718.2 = 0.054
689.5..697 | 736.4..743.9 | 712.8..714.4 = 0.100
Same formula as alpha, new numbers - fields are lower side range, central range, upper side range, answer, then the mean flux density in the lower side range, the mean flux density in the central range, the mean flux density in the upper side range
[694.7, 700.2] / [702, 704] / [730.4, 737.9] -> -0.03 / 12.2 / 12.5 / 12.1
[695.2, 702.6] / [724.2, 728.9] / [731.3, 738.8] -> 0.05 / 12.3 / 11.6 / 12.1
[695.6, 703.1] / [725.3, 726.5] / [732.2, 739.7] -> 0.08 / 12.3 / 11.3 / 12.1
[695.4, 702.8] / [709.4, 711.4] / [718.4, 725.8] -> 0.06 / 12.3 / 11.2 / 11.4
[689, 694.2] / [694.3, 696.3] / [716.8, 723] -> 0.04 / 12.6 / 12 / 11.3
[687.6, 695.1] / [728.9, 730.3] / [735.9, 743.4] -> 0.03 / 12.5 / 11.8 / 12.1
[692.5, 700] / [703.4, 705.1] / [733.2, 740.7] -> -0.06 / 12.3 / 12.9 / 12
